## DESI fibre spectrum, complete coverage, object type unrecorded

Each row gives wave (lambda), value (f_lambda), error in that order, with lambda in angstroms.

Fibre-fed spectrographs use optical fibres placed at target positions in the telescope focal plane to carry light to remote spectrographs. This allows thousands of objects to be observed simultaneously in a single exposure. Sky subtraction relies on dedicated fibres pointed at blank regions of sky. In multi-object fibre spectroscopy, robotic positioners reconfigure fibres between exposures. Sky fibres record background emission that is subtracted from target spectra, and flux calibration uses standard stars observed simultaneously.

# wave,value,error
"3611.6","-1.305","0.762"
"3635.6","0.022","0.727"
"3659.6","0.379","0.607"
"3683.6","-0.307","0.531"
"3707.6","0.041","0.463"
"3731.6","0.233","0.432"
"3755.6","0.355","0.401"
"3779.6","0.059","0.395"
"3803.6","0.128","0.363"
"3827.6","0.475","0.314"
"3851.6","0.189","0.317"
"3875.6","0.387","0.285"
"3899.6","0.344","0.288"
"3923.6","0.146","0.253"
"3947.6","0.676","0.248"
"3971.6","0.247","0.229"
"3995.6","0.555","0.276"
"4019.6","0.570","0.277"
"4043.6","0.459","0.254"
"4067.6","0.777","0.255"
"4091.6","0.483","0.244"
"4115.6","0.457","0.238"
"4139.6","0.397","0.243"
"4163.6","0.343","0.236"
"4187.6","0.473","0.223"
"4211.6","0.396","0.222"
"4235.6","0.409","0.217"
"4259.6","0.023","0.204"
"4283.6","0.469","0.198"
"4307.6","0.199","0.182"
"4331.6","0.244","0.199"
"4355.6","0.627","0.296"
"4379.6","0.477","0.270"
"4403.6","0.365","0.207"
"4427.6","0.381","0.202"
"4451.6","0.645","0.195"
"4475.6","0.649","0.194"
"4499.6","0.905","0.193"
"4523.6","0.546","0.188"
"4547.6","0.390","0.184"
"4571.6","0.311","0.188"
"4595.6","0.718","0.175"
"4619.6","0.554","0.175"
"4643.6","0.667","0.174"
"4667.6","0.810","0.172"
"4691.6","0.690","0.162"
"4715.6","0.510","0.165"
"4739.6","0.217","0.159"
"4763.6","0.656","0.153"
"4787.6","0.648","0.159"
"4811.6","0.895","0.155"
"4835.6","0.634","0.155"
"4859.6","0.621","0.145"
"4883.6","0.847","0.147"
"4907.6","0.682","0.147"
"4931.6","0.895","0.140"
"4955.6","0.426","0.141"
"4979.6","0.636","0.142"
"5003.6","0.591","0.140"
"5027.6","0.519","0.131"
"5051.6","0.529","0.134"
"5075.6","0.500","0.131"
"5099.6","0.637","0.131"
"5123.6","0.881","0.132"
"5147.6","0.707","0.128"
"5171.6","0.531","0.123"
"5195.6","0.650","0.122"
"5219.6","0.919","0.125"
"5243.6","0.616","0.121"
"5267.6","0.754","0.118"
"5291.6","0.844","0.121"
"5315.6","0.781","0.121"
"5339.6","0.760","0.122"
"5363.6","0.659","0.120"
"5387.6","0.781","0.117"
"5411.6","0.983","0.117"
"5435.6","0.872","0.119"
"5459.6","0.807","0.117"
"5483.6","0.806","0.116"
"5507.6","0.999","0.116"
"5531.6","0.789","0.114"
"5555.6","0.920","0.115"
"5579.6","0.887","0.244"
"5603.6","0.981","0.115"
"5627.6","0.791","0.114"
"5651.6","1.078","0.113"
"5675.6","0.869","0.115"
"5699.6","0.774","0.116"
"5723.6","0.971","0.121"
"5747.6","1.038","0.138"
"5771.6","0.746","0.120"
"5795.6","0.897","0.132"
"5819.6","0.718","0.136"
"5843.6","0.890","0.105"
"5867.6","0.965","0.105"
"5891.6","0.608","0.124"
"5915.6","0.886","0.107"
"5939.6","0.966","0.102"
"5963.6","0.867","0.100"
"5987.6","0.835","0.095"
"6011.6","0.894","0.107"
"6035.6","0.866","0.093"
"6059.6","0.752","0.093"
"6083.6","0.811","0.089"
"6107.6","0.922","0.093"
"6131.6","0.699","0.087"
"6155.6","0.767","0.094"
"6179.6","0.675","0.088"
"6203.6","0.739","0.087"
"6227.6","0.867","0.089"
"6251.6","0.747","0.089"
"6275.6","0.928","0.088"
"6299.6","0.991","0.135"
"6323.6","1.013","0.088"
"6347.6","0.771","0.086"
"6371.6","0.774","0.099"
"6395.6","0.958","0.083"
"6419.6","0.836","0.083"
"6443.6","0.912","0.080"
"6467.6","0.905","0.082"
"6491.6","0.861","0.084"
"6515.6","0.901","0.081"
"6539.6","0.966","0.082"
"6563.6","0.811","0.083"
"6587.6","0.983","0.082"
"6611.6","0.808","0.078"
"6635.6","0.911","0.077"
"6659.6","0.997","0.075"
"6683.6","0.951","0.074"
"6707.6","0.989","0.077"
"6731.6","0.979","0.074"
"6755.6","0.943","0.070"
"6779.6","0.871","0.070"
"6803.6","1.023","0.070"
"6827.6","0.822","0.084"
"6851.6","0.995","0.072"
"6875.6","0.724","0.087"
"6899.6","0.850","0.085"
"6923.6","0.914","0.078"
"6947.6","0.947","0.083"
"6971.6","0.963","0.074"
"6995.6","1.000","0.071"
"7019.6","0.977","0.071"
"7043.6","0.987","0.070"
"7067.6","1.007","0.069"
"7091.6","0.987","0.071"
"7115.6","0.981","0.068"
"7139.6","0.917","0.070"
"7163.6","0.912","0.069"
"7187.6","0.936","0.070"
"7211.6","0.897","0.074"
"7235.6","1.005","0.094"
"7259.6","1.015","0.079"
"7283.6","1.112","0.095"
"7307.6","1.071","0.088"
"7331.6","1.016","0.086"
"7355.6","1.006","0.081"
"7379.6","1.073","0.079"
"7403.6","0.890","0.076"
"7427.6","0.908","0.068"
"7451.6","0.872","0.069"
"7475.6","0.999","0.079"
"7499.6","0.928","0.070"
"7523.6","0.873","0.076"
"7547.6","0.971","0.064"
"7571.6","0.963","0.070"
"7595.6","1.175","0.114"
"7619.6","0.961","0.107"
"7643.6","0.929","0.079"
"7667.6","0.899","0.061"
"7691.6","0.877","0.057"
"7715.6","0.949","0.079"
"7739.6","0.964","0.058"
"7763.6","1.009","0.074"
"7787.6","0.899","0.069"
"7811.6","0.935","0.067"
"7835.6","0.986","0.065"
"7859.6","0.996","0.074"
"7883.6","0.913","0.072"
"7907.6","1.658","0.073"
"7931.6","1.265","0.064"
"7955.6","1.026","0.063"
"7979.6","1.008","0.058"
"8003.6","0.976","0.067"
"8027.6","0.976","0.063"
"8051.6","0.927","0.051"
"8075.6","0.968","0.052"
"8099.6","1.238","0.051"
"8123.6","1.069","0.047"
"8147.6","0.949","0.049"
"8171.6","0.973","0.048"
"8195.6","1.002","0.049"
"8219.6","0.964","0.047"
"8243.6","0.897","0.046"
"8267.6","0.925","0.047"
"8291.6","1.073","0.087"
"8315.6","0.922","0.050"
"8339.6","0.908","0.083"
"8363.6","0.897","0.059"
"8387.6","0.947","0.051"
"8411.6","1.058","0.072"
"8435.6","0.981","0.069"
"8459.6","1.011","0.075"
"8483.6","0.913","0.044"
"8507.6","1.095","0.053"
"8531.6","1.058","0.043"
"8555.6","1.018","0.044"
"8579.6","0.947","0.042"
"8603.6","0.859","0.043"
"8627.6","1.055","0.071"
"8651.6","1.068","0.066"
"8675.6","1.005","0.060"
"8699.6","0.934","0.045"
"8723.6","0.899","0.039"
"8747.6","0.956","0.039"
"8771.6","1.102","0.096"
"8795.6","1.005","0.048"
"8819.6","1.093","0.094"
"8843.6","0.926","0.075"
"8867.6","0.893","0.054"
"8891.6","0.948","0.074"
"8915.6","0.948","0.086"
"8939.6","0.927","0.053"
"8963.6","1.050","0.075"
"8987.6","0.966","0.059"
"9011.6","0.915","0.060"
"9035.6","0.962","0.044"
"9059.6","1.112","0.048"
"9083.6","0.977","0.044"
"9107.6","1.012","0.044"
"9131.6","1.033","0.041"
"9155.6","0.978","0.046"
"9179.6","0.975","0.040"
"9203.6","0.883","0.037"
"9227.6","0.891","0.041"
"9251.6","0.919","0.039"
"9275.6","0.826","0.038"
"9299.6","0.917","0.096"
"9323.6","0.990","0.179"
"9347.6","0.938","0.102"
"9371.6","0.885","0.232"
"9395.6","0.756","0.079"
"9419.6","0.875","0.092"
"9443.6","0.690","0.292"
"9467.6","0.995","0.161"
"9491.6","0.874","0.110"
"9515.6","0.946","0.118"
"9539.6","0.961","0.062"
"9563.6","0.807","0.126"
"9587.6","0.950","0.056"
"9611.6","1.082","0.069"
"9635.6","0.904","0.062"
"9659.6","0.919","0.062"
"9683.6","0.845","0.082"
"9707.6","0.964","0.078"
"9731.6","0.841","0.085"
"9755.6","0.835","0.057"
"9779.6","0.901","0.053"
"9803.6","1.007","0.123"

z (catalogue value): 0.206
